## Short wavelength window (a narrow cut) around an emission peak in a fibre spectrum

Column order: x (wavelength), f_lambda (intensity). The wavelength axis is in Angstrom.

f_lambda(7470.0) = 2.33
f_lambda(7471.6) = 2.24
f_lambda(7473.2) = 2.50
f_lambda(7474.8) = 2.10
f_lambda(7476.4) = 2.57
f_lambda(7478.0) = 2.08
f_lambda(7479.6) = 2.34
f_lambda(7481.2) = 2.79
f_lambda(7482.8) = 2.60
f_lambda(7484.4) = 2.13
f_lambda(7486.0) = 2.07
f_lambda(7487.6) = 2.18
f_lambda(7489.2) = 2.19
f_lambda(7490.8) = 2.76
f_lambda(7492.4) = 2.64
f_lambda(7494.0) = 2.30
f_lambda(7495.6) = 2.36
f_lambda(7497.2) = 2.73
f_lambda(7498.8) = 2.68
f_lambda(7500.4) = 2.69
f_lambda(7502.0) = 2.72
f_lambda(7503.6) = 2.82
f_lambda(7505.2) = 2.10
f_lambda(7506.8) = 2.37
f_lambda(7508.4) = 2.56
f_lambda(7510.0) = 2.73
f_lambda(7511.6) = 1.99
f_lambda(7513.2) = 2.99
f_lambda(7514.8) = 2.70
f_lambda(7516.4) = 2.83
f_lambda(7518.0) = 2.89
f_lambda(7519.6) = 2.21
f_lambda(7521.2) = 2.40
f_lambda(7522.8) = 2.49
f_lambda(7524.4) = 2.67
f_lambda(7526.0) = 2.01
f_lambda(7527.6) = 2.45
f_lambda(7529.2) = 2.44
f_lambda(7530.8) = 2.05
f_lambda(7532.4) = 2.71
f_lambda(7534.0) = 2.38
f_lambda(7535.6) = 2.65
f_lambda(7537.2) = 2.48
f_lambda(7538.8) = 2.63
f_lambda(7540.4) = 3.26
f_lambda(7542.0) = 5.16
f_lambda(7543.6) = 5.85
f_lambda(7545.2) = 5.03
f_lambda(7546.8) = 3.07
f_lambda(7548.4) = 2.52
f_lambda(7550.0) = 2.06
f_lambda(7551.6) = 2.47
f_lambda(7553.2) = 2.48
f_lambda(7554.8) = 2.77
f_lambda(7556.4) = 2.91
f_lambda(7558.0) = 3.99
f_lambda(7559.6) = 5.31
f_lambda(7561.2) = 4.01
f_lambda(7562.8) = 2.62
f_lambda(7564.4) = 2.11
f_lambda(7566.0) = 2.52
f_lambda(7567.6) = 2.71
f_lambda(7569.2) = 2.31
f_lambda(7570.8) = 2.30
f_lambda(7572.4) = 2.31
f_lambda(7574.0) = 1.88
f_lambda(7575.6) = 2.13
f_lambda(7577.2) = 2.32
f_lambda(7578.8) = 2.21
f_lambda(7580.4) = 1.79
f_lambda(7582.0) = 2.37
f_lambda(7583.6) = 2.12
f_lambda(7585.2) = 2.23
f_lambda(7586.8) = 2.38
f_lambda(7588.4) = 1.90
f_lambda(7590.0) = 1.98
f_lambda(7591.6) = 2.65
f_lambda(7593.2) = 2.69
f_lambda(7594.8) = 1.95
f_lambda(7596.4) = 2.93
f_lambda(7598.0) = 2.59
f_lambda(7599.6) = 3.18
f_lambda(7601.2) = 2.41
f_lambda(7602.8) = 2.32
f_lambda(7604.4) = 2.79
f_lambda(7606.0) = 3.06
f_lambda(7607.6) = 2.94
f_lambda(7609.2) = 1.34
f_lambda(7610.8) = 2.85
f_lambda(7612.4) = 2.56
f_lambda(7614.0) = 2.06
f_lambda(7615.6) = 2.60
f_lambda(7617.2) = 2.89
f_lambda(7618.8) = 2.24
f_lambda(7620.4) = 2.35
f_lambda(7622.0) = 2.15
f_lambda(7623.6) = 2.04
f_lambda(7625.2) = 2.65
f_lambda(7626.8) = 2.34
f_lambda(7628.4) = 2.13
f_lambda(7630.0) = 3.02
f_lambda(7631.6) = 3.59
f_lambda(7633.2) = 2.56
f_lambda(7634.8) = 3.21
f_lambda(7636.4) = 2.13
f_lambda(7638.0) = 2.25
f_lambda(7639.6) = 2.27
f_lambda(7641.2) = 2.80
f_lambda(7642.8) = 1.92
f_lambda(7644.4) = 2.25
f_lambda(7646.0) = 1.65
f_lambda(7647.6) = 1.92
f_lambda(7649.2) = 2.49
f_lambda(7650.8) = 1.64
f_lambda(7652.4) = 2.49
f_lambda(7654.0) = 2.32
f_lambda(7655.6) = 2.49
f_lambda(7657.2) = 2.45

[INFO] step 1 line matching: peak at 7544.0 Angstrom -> [S II]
